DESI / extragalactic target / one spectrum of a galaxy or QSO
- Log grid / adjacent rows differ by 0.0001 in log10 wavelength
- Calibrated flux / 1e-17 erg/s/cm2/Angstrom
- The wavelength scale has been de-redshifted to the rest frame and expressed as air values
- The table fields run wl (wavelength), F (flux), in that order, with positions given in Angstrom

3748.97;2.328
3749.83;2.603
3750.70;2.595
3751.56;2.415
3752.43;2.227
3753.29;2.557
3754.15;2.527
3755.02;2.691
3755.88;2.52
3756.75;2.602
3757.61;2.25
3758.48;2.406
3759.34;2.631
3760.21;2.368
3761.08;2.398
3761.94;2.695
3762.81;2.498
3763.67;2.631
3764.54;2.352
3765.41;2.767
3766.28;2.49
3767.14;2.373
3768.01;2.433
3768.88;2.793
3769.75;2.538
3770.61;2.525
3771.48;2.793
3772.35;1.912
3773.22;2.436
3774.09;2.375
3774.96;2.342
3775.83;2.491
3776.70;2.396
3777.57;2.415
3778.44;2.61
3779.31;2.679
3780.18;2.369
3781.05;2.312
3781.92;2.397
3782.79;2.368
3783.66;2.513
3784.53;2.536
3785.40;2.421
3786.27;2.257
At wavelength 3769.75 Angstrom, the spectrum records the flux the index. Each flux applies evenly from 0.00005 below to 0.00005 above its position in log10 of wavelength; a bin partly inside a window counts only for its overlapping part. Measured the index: 2.538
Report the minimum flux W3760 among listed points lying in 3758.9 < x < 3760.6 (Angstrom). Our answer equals 2.368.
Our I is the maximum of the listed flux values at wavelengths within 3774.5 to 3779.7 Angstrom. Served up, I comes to 2.679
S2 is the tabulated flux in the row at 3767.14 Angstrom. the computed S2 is 2.373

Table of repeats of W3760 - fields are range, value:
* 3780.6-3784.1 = 2.312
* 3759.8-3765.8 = 2.352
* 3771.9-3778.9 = 1.912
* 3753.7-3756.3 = 2.52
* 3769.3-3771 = 2.525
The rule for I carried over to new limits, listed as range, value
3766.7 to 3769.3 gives 2.793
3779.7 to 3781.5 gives 2.369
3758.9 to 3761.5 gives 2.631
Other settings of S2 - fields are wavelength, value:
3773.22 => 2.436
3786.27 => 2.257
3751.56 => 2.415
